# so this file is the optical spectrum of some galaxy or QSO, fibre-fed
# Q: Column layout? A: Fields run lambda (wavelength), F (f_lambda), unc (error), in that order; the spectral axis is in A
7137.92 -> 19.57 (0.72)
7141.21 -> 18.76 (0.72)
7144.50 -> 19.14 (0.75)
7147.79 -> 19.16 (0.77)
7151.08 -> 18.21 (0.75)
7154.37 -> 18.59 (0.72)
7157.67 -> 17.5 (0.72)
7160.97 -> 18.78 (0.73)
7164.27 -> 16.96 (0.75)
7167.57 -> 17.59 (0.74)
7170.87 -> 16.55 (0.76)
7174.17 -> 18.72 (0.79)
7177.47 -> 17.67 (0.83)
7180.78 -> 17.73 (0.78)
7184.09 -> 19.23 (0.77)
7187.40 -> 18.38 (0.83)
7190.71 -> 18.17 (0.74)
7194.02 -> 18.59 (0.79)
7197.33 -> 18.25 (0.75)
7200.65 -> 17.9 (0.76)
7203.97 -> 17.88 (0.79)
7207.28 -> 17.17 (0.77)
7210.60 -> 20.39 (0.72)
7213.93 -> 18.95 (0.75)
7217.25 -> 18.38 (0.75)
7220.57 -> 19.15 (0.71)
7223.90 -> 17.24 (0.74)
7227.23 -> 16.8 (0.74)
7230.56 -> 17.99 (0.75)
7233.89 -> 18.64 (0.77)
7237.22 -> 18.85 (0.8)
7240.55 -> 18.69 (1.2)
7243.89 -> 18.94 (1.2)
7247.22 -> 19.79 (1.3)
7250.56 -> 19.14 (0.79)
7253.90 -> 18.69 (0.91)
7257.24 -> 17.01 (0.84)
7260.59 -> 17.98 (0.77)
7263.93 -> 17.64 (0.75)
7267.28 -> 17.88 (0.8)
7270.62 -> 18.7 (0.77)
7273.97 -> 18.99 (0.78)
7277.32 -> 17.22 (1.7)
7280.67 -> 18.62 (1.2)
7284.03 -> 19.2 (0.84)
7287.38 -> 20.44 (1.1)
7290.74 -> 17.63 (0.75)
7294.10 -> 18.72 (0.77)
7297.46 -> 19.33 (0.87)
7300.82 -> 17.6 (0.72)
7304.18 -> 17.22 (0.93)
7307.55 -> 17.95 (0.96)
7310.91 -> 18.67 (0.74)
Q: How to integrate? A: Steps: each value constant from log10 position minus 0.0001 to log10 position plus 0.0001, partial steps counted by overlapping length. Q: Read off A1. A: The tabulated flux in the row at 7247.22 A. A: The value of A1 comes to 19.79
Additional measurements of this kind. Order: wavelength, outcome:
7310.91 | 18.67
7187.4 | 18.38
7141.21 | 18.76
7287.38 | 20.44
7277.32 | 17.22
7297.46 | 19.33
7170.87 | 16.55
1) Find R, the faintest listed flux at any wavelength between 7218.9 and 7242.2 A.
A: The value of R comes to 16.8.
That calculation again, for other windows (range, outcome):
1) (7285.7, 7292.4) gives 17.63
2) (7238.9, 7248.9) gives 18.69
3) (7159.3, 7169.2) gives 16.96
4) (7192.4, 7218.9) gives 17.17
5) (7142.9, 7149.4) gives 19.14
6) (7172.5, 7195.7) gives 17.67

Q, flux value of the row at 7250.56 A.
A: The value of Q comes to 19.14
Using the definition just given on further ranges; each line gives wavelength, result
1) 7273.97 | 18.99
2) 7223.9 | 17.24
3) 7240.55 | 18.69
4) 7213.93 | 18.95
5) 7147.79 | 19.16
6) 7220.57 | 19.15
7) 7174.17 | 18.72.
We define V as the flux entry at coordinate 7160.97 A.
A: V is 18.78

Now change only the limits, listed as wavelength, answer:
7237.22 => 18.85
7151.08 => 18.21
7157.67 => 17.5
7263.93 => 17.64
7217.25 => 18.38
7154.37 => 18.59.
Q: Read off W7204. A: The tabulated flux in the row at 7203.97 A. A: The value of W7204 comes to 17.88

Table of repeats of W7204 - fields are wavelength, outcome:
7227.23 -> 16.8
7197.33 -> 18.25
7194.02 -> 18.59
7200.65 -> 17.9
